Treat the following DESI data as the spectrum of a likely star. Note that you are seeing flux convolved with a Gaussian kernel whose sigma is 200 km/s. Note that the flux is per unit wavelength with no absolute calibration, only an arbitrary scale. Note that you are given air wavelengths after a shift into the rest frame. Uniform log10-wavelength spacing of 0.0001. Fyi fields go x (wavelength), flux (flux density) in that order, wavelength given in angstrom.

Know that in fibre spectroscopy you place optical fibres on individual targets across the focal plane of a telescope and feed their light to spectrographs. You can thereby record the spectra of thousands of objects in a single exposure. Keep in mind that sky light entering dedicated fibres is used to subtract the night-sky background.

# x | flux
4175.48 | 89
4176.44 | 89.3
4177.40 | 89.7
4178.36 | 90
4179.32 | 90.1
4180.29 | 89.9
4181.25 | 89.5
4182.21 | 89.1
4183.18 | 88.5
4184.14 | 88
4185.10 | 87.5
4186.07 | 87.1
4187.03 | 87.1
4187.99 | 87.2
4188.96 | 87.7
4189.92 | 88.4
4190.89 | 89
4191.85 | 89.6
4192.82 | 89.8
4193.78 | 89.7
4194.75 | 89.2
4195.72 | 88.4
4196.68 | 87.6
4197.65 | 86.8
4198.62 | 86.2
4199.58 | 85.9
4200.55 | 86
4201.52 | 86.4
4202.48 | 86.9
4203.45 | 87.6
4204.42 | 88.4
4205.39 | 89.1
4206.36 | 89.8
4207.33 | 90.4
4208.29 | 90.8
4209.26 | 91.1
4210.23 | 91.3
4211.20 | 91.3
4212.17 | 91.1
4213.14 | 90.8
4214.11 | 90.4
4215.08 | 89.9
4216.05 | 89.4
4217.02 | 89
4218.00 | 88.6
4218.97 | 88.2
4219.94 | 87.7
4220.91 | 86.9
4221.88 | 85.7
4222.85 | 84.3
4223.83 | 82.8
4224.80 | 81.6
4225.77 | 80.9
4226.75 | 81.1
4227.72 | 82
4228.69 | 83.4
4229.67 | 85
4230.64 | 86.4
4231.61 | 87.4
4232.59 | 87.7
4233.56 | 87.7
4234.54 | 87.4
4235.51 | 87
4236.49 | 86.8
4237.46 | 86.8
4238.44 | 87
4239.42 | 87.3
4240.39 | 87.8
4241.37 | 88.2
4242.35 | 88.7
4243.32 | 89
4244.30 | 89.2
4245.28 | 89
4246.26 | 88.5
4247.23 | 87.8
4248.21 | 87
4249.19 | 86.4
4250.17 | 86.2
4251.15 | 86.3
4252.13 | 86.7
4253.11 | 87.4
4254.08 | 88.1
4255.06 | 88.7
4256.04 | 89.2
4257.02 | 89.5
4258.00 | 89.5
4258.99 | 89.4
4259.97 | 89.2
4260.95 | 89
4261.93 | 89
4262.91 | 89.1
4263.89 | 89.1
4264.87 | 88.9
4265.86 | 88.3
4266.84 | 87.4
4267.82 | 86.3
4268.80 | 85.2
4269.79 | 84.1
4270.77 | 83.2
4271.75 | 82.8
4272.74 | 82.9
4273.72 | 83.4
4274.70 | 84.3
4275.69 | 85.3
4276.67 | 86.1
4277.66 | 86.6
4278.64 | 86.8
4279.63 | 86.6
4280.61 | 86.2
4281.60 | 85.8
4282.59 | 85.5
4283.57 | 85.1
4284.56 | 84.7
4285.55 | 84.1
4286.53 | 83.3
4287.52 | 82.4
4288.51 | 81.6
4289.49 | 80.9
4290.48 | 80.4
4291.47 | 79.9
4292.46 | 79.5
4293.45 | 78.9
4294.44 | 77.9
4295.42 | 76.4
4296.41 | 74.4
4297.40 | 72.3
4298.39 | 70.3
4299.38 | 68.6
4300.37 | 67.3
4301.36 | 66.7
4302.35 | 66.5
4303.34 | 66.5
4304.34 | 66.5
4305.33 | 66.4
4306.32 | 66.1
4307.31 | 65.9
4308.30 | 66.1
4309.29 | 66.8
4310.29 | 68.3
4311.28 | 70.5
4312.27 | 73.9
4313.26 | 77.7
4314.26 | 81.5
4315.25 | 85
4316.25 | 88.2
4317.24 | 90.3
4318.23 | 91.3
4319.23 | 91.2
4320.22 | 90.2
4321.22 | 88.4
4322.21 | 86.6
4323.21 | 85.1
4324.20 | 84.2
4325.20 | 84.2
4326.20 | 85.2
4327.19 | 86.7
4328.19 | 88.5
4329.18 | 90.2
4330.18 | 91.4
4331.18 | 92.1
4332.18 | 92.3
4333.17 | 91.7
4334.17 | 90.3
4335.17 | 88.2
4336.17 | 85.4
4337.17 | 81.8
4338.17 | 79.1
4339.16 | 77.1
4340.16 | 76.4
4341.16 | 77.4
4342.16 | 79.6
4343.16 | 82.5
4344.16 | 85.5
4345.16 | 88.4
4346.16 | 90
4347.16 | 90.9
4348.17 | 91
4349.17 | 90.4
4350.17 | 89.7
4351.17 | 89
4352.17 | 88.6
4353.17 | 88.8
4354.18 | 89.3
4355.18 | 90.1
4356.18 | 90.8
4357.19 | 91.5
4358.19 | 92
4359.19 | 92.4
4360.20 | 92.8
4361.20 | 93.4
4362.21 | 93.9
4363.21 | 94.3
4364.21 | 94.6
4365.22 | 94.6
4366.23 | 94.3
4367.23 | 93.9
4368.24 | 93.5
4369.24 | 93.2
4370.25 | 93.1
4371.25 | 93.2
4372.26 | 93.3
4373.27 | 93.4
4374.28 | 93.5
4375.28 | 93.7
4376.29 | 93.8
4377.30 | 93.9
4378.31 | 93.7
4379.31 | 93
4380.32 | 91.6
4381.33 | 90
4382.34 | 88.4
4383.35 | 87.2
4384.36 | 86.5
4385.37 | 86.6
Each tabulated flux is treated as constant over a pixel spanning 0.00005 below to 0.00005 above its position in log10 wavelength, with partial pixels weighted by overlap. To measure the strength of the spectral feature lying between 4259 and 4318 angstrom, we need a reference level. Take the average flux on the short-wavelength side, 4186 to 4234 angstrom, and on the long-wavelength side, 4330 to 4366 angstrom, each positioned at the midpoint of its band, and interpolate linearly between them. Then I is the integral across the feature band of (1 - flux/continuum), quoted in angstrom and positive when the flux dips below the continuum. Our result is 5.45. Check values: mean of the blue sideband 87.5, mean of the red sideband 88.5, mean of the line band 80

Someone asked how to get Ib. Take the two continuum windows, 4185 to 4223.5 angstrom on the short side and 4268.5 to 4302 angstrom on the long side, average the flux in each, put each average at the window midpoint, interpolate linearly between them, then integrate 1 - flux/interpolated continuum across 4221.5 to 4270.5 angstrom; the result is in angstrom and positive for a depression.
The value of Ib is -1.4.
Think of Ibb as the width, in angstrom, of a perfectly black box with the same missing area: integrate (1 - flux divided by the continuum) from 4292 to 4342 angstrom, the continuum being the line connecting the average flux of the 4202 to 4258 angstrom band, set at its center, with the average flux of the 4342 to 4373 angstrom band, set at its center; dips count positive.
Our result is 5.8 angstrom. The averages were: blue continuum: 87.6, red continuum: 91.1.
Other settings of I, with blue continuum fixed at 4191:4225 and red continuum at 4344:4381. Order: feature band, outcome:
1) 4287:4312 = 5.0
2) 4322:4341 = 1.1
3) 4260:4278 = 0.7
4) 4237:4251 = 0.2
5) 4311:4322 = 0.8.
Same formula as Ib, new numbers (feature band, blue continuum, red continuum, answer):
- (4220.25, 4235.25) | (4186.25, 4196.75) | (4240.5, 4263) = 0.6 angstrom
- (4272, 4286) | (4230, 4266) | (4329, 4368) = 0.5 angstrom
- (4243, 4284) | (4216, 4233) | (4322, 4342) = -0.8 angstrom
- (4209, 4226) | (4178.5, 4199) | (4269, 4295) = -0.2 angstrom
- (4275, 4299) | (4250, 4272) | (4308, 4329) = 1.0 angstrom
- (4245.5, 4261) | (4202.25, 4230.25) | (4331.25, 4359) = -0.1 angstrom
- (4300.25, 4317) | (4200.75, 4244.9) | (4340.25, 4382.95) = 3.4 angstrom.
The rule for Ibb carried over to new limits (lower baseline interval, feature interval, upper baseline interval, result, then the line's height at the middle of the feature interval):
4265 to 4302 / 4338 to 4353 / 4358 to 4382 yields 0.8 angstrom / 89.9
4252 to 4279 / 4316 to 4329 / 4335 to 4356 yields -0.2 angstrom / 86.1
